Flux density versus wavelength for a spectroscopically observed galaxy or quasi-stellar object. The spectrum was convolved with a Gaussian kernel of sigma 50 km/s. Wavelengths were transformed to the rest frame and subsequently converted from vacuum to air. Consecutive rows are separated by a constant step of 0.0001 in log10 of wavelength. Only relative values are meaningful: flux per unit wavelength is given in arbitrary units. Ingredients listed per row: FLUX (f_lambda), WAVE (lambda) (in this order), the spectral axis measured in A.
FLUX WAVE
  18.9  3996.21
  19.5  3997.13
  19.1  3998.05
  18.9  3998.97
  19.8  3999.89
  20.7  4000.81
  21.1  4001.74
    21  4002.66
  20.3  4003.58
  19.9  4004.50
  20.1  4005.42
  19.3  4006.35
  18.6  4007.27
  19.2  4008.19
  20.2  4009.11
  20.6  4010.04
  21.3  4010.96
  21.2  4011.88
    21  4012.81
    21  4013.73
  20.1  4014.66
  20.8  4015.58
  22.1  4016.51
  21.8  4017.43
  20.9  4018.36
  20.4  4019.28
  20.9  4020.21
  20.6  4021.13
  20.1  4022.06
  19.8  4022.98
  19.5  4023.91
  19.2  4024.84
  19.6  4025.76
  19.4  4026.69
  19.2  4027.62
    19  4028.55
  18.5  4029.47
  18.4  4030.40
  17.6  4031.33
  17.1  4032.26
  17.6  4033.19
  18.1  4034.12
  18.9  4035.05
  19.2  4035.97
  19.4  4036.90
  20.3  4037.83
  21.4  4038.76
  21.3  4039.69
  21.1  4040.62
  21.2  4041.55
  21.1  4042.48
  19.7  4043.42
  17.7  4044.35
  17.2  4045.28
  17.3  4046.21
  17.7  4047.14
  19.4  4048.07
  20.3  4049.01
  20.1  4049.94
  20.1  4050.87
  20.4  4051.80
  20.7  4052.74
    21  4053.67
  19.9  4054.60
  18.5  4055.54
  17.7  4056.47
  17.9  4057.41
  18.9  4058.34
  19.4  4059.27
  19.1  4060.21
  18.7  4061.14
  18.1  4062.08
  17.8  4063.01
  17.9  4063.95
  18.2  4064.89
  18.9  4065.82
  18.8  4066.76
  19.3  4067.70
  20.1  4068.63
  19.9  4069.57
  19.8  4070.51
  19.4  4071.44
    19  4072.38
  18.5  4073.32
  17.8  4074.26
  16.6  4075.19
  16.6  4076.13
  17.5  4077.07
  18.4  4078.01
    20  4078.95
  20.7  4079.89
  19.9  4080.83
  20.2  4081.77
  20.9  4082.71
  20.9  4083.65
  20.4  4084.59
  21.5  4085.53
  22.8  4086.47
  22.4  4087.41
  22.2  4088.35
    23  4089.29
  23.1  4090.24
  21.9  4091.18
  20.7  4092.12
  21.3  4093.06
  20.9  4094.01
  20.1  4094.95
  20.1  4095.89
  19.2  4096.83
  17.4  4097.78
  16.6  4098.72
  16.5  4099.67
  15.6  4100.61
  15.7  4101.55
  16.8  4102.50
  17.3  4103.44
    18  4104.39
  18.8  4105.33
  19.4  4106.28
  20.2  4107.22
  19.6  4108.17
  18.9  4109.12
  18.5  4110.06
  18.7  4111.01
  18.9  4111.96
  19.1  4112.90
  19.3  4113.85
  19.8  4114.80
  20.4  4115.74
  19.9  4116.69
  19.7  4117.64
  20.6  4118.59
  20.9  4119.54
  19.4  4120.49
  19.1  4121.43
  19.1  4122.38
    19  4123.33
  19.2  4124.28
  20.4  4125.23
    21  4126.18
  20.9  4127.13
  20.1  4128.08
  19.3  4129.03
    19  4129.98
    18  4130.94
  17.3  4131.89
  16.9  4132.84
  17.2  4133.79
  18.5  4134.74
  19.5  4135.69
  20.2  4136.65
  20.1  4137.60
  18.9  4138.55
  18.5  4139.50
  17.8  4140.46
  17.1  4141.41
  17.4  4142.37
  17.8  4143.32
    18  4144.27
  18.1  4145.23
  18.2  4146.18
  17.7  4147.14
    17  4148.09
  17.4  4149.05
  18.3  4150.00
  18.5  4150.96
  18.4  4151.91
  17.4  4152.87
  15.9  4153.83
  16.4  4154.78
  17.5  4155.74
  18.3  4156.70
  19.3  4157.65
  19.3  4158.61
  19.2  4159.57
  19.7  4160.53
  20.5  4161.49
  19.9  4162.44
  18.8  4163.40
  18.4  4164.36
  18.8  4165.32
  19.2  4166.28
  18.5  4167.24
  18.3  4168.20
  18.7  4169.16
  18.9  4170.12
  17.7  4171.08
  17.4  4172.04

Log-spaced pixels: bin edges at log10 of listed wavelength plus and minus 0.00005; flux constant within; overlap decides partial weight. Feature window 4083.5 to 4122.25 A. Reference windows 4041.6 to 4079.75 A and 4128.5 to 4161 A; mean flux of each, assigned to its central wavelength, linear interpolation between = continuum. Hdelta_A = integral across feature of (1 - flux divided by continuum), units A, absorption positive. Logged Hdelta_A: -2.3 A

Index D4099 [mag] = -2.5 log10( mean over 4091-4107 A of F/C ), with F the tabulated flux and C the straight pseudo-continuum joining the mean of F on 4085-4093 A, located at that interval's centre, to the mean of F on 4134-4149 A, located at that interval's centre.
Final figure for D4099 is 0.15 mag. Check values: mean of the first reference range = 22.1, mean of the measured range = 18.6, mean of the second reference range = 18.3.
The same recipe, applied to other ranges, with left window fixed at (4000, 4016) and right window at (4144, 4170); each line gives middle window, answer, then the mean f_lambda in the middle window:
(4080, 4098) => -0.09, 21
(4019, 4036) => 0.06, 19.1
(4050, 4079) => 0.04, 18.9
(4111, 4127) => -0.05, 19.7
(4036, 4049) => 0.02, 19.6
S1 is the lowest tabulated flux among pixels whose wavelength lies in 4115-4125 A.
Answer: 19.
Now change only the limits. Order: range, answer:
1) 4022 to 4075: 17.1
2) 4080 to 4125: 15.6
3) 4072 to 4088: 16.6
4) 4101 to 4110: 15.7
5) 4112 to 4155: 15.9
